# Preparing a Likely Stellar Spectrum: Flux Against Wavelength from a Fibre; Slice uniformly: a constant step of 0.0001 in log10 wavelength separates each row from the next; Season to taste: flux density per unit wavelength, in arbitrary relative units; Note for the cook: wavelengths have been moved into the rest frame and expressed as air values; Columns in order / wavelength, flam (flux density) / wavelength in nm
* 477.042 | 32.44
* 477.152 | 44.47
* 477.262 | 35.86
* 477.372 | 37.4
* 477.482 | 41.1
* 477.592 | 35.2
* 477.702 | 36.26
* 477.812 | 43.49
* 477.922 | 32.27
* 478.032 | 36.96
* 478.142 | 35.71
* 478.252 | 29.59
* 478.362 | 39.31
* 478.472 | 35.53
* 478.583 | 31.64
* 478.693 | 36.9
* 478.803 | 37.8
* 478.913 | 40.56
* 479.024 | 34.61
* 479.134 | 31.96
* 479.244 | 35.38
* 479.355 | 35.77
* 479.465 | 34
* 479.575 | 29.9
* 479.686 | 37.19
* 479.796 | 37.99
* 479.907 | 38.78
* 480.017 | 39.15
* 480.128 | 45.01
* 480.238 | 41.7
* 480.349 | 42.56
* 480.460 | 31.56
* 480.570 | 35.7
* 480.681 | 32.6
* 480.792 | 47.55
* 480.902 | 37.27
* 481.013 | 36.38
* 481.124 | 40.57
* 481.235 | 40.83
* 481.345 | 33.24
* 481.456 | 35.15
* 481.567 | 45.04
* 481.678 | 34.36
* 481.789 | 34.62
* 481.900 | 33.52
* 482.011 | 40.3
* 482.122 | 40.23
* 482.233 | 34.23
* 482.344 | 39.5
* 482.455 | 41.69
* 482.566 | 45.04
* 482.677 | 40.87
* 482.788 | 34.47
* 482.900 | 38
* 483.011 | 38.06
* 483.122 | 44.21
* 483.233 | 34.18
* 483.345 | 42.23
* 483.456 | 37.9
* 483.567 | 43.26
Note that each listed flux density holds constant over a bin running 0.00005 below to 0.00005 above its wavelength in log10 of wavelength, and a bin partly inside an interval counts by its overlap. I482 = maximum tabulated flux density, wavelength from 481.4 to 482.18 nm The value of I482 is 45.04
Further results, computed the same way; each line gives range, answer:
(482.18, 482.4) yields 39.5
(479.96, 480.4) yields 45.01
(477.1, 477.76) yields 44.47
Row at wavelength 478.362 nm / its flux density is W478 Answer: 39.31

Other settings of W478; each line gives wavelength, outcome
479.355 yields 35.77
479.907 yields 38.78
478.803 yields 37.8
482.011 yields 40.3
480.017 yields 39.15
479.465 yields 34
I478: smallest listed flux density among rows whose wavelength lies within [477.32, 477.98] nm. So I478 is 32.27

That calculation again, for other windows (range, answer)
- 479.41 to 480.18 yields 29.9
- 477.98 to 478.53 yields 29.59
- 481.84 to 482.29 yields 33.52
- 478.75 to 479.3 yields 31.96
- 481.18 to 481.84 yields 33.24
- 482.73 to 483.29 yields 34.18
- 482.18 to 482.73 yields 34.23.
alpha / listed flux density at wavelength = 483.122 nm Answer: 44.21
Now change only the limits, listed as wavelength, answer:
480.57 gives 35.7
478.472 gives 35.53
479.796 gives 37.99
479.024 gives 34.61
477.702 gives 36.26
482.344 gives 39.5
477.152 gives 44.47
